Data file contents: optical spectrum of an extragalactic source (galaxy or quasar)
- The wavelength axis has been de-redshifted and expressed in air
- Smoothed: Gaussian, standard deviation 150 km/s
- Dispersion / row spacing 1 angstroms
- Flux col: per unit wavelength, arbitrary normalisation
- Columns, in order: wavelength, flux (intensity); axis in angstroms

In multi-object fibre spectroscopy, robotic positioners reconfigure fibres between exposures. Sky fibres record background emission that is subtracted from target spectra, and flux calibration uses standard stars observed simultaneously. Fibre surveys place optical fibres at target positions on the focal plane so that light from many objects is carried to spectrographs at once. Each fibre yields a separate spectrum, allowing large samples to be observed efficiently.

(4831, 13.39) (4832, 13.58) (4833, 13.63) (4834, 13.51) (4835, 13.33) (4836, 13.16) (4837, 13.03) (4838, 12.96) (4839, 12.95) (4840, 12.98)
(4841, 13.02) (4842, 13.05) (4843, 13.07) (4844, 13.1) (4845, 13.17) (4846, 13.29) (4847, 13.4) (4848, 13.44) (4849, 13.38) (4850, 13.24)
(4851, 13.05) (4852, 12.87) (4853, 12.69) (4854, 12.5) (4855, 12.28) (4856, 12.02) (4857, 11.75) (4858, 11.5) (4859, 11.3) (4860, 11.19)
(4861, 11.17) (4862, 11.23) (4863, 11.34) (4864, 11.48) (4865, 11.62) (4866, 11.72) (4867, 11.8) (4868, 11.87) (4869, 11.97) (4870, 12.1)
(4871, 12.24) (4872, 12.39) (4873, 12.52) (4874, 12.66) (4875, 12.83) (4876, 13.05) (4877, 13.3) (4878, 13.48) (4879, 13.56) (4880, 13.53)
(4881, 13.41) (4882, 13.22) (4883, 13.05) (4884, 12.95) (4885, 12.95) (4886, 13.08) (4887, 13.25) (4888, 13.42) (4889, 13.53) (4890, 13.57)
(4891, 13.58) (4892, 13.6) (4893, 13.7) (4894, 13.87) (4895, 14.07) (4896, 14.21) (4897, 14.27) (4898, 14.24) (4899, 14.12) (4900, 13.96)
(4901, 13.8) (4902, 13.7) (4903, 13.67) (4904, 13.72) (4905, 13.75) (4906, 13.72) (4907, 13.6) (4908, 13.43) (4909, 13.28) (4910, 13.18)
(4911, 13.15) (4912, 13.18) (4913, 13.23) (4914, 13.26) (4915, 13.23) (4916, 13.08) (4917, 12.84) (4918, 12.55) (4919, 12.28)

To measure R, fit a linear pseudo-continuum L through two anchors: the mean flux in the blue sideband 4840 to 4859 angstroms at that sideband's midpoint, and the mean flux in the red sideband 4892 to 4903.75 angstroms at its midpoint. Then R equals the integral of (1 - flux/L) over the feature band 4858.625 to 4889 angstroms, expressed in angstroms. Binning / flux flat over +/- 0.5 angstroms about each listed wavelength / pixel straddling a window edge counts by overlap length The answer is 2.0 angstroms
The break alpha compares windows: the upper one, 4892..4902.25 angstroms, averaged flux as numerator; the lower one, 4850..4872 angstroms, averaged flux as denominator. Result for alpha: 1.17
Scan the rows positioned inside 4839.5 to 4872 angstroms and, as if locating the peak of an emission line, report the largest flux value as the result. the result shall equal 13.44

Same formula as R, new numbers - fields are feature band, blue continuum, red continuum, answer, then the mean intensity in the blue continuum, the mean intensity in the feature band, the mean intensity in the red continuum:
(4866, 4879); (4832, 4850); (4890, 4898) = 1.05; 13.2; 12.5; 13.9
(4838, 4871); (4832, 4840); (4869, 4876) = 1.24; 13.2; 12.4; 12.5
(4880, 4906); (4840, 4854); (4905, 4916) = -0.70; 13.1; 13.6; 13.3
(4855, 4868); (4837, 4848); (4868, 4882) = 1.40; 13.1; 11.6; 12.8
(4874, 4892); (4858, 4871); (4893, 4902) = -0.45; 11.6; 13.3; 14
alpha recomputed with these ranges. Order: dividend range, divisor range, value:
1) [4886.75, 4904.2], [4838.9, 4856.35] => 1.06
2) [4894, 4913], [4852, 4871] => 1.16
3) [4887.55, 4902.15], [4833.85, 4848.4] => 1.05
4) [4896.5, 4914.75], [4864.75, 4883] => 1.08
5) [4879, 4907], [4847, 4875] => 1.12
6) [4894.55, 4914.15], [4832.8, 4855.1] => 1.04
